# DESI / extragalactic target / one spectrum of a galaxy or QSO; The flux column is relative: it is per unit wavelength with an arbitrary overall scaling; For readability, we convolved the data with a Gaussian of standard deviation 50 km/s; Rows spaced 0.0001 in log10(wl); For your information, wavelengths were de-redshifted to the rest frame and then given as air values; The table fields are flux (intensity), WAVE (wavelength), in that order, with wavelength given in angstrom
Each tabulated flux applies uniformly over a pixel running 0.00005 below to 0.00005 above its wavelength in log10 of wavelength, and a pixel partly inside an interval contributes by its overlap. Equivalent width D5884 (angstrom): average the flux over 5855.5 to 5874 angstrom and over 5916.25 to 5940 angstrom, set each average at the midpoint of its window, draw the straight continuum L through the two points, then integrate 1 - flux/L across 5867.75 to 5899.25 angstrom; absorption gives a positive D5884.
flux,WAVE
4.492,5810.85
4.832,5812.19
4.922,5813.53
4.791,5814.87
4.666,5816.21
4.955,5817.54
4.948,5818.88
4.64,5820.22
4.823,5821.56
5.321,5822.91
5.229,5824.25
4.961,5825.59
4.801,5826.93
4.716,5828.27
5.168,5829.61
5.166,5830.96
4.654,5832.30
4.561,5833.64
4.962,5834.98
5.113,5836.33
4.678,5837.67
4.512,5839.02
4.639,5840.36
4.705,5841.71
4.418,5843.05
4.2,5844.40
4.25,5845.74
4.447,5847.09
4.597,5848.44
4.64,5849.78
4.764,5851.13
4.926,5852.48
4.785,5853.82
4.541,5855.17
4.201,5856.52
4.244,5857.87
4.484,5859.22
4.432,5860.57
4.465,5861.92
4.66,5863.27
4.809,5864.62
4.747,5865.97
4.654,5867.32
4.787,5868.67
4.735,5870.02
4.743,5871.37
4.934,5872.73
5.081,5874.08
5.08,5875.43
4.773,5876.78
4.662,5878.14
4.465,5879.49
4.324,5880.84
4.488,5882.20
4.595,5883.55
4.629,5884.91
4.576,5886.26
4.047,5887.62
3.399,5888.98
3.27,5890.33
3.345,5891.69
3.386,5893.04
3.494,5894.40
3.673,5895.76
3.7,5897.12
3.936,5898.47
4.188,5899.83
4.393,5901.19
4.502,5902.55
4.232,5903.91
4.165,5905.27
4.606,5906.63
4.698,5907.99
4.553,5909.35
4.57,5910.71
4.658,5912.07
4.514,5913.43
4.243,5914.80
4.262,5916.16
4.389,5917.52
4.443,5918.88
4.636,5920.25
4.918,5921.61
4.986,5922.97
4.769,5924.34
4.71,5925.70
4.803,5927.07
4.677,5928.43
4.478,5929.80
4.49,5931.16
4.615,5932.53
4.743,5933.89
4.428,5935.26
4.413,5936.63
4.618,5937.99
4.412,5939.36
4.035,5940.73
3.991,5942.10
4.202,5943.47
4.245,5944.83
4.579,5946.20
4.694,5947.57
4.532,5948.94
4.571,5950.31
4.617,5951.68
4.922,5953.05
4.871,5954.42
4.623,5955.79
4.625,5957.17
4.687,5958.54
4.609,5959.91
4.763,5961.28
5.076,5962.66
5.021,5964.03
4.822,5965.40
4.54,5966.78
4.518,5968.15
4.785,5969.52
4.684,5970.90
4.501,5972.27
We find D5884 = 2.4 angstrom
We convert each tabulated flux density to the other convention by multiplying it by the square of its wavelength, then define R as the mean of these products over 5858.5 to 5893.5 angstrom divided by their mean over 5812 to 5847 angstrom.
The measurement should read 0.9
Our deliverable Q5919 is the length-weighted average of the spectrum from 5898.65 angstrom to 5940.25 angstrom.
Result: 4.53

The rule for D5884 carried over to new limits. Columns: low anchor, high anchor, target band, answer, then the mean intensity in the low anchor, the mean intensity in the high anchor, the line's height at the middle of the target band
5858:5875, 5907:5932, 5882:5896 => 2.3 angstrom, 4.7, 4.6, 4.66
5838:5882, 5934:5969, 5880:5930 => 3.2 angstrom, 4.61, 4.58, 4.6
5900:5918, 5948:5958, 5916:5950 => 0.3 angstrom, 4.44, 4.68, 4.57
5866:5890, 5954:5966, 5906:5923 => 0.4 angstrom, 4.57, 4.79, 4.67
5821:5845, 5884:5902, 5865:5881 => -2.2 angstrom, 4.81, 3.86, 4.18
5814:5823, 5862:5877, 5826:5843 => 0.1 angstrom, 4.85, 4.81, 4.84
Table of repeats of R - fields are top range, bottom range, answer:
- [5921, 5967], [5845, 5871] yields 1.04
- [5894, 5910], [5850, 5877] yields 0.91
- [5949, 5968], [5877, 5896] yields 1.20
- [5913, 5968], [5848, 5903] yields 1.07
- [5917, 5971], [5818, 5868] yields 1.02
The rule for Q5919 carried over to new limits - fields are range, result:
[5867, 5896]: 4.33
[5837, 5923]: 4.43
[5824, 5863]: 4.66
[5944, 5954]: 4.6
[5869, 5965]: 4.46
